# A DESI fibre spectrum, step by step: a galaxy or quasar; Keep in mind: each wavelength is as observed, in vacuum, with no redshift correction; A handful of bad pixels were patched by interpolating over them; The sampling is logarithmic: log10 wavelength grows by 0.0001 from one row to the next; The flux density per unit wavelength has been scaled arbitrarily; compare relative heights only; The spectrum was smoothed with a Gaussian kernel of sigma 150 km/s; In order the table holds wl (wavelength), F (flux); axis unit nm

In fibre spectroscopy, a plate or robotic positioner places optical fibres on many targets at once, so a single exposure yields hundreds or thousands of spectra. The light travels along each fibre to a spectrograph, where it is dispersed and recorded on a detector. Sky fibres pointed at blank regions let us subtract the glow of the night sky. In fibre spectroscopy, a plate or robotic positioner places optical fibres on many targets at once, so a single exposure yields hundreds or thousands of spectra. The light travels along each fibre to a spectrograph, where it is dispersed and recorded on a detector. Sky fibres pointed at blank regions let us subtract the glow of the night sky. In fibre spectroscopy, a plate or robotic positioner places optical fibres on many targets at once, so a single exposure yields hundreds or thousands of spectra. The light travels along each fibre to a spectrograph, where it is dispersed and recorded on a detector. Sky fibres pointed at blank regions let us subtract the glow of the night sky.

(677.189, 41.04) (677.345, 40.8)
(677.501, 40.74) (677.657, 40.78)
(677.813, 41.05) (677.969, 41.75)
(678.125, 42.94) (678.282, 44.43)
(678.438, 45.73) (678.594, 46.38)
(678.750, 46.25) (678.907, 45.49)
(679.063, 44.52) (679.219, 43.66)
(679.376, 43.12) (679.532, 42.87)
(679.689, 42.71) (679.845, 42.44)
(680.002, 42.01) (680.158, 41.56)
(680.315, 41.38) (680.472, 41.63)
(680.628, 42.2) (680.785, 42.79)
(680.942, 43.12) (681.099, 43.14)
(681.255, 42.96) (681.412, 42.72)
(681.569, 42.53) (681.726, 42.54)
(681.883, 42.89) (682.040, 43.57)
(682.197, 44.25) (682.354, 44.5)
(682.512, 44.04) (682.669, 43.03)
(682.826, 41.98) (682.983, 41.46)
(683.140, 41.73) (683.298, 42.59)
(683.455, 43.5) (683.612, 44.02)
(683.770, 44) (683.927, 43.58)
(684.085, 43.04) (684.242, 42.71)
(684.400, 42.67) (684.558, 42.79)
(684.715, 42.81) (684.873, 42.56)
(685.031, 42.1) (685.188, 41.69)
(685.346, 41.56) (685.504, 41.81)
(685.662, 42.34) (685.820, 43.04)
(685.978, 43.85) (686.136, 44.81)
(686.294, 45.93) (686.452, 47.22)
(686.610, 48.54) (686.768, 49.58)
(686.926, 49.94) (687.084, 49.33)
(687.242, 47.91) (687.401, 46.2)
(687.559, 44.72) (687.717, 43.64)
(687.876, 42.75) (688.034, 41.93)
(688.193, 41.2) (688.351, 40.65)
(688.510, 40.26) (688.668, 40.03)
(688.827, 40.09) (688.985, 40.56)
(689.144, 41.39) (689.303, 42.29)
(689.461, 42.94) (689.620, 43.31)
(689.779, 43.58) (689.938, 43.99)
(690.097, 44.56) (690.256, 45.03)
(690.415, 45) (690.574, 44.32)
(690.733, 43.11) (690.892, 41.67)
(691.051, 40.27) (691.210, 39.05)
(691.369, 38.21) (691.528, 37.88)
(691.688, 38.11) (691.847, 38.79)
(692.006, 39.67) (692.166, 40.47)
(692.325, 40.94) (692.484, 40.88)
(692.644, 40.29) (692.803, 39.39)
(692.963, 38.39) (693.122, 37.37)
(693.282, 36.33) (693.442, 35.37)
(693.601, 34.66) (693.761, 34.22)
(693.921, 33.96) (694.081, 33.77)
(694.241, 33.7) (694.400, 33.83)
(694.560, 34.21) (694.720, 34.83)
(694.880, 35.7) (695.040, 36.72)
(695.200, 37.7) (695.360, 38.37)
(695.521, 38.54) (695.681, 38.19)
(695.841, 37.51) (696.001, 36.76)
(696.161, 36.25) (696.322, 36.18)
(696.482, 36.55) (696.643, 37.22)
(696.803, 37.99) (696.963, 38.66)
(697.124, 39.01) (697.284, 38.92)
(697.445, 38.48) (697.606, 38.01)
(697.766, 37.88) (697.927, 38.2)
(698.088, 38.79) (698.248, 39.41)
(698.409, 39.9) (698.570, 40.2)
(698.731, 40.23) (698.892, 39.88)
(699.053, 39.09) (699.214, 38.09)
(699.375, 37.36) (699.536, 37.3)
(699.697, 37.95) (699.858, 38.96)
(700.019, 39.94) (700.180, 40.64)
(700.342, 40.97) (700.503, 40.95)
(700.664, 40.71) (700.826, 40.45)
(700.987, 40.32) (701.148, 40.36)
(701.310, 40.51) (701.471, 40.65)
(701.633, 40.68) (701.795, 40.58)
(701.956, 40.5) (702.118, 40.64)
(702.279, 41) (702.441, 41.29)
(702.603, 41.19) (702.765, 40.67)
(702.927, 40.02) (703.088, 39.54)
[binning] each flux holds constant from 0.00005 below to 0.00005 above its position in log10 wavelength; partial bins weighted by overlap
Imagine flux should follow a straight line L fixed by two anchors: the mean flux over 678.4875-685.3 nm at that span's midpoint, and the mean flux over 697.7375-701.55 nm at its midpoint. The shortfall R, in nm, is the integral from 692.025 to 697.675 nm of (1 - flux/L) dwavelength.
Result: 0.47 nm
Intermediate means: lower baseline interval 43.1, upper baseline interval 39.6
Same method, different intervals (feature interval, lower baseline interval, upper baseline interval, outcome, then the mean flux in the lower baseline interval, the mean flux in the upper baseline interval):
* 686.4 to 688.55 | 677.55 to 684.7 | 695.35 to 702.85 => -0.19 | 43.1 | 39.2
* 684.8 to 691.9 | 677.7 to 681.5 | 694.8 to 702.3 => -0.32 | 43.2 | 38.9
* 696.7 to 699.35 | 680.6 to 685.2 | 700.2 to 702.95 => 0.14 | 42.9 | 40.7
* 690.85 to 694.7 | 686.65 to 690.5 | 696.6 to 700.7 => 0.40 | 43.8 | 39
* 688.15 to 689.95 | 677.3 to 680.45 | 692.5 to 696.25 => -0.14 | 43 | 36.4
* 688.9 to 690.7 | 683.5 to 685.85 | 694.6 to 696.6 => -0.15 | 42.7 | 36.9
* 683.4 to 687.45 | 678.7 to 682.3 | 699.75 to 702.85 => -0.20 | 43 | 40.6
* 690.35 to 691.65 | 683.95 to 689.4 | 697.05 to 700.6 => 0.03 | 43.6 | 39.1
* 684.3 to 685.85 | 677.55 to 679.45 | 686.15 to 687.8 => 0.14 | 43.8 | 47.2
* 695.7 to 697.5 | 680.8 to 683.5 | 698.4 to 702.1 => 0.13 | 43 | 39.8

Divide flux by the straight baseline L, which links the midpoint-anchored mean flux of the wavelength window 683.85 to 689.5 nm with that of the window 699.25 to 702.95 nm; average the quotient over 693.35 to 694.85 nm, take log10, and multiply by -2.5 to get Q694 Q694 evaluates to 0.21 mag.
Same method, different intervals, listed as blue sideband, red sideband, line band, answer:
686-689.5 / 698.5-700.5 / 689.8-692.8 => 0.04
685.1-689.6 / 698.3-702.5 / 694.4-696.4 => 0.13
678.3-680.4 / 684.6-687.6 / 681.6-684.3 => 0.03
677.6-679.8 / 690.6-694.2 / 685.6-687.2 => -0.15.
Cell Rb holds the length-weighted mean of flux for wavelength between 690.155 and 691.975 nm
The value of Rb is 41.1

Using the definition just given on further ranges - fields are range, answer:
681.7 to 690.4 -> 43.5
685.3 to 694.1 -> 41.8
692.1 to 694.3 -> 37.1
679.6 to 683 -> 42.7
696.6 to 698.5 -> 38.6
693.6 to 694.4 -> 34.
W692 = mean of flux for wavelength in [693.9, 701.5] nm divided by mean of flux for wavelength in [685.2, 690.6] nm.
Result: 0.9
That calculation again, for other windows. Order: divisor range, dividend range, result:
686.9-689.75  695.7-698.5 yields 0.88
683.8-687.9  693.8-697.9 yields 0.83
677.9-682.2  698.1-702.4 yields 0.92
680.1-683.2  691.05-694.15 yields 0.89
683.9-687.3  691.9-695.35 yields 0.83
